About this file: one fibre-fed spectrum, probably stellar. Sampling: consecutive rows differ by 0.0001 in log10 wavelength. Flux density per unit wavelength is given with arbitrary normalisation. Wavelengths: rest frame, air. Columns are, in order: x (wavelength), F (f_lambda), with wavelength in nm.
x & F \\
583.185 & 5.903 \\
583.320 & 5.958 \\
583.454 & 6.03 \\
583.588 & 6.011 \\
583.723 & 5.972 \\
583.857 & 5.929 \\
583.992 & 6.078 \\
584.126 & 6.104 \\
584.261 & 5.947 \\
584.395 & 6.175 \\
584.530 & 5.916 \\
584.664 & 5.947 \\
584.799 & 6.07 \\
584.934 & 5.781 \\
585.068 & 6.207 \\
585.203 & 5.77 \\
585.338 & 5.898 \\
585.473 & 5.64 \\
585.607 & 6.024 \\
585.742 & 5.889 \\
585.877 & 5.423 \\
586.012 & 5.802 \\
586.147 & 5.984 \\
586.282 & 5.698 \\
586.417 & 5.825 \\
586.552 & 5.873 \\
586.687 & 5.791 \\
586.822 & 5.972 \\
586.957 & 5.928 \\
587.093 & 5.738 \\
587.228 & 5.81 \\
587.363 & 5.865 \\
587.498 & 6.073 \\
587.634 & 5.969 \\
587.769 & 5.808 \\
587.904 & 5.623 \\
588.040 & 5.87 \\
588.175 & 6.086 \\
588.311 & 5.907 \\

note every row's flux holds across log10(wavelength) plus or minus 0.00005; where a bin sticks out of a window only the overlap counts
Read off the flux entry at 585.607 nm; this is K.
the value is 6.024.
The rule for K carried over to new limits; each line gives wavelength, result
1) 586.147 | 5.984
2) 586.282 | 5.698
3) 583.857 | 5.929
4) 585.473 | 5.64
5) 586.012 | 5.802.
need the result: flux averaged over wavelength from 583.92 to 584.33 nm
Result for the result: 6.04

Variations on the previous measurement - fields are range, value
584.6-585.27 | 5.95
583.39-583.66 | 6.01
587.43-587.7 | 6.01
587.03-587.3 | 5.79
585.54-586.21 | 5.82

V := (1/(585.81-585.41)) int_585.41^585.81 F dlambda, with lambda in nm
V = 5.86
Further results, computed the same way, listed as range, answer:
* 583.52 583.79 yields 5.99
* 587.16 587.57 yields 5.92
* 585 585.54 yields 5.88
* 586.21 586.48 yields 5.76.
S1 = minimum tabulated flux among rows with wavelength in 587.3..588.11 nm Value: 5.623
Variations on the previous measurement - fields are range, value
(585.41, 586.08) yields 5.423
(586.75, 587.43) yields 5.738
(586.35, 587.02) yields 5.791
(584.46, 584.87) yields 5.916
